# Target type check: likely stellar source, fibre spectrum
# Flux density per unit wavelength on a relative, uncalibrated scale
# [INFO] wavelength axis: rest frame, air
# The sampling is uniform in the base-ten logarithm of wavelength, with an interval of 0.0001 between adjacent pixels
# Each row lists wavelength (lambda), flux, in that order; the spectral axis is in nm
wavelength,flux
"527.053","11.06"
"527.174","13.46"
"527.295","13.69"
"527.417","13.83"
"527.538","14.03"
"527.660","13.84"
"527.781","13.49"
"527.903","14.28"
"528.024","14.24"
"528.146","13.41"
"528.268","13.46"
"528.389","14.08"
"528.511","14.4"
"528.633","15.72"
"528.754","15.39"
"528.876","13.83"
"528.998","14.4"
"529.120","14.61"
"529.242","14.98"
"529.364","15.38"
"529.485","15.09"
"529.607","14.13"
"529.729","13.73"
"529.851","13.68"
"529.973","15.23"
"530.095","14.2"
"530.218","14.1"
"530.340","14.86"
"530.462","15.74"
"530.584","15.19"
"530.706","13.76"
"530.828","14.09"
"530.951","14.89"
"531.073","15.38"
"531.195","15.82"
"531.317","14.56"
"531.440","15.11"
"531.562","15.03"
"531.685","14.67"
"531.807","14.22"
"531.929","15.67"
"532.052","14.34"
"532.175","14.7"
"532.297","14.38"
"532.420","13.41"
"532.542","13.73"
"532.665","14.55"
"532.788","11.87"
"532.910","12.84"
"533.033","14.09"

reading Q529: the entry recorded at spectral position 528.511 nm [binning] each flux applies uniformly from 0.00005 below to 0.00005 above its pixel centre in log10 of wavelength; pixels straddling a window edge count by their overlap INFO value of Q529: 14.4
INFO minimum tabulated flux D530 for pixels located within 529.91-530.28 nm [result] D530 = 14.1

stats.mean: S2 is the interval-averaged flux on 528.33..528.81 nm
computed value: 14.9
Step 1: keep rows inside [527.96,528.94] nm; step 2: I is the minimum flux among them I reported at 13.41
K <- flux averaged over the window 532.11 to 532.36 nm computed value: 14.5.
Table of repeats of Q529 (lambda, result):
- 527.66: 13.84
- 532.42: 13.41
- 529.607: 14.13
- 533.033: 14.09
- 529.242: 14.98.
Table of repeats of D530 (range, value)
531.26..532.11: 14.22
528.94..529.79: 13.73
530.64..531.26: 13.76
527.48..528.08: 13.49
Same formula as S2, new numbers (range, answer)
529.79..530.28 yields 14.3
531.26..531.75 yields 14.8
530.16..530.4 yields 14.5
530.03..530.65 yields 14.8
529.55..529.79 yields 13.9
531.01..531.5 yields 15.2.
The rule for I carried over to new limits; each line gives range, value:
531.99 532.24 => 14.34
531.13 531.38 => 14.56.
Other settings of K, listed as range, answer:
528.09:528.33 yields 13.5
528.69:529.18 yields 14.6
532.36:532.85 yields 13.4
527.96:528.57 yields 13.9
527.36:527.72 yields 13.9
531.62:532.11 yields 14.7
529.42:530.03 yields 14.4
